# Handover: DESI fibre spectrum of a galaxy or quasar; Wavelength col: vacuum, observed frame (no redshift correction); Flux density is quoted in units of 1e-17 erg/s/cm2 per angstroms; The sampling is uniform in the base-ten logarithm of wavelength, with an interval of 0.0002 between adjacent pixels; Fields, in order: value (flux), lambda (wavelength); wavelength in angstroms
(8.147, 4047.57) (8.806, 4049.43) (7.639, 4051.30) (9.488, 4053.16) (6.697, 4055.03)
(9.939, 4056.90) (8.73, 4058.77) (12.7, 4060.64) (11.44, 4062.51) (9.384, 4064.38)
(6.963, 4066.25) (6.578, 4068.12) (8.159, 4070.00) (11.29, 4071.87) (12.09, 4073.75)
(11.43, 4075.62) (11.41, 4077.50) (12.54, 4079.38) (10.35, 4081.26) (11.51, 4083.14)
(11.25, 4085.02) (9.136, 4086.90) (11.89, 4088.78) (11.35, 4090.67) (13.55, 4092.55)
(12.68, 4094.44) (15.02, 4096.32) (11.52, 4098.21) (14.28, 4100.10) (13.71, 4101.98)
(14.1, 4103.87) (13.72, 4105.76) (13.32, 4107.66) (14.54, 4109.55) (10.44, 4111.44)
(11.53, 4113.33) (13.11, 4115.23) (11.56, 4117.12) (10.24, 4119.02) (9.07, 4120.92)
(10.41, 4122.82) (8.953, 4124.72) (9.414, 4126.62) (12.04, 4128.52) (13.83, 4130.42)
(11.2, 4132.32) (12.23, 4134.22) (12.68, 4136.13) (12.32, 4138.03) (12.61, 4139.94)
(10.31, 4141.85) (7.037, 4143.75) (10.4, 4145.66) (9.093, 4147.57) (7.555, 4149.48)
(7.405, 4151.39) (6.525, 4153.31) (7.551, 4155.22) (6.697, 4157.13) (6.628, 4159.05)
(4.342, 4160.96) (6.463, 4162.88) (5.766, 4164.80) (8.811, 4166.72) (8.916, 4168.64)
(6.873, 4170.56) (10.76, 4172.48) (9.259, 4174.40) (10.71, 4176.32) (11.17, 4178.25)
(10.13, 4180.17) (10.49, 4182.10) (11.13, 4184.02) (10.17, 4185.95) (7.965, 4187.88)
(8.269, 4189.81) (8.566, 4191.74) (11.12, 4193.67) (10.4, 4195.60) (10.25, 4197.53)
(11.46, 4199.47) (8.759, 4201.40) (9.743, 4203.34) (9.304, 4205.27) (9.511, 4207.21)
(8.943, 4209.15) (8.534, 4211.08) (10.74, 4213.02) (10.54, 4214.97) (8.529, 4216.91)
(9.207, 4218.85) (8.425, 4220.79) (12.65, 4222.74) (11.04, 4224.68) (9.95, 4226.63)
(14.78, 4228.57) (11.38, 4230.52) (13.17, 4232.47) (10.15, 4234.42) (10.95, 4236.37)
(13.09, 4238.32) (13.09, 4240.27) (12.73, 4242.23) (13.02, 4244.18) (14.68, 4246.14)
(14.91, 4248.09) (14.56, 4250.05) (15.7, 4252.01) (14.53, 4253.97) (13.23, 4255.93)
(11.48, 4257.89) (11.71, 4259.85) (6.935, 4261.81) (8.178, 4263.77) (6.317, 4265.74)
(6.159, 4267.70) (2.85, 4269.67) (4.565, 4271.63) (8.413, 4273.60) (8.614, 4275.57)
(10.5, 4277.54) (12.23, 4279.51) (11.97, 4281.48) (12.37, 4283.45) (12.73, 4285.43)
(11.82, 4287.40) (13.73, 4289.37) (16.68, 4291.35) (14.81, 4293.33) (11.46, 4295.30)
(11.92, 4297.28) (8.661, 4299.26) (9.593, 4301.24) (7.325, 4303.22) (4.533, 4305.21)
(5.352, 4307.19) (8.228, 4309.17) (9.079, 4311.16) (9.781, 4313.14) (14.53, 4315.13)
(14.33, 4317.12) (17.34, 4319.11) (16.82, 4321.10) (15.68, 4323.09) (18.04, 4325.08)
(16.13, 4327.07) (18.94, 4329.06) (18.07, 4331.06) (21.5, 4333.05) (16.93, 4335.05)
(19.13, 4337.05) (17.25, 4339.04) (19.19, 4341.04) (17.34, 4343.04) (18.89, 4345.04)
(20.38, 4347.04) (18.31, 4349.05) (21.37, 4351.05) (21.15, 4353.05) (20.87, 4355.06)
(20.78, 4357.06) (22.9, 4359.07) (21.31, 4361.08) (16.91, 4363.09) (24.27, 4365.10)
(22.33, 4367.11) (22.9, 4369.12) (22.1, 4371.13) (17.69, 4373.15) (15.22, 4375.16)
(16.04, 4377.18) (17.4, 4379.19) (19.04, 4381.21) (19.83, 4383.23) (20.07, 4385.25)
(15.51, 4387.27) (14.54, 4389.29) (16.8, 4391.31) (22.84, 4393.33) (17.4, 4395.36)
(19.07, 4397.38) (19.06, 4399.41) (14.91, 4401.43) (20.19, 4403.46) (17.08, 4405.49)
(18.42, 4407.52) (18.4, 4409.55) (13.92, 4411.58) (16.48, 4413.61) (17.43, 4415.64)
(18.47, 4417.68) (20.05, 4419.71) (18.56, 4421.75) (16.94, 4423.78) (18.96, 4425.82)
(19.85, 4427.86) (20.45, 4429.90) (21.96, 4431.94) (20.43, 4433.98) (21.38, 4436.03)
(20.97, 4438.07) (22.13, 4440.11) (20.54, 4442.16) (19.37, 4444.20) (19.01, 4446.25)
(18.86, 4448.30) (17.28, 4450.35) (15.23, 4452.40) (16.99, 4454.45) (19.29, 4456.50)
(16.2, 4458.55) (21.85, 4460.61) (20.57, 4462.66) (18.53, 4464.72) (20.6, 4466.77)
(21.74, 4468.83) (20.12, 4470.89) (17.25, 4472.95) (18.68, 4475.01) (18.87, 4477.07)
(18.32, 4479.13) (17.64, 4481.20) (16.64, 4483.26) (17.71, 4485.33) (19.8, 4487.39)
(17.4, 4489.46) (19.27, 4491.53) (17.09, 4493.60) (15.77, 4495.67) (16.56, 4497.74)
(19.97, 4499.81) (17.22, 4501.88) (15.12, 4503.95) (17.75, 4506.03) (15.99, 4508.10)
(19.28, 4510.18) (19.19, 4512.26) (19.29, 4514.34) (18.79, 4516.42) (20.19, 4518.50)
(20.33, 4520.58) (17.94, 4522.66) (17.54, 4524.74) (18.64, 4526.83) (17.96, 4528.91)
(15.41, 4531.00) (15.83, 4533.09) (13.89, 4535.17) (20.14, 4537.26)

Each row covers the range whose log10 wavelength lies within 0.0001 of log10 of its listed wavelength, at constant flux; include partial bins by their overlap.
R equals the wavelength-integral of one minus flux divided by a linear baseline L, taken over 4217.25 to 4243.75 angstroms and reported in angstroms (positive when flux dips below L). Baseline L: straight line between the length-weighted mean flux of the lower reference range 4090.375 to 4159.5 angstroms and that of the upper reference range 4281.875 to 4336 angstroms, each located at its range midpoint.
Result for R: 1.61 angstroms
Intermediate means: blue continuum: 11.1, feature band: 11.5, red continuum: 13.2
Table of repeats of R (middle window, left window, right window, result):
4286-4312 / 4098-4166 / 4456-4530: 7.0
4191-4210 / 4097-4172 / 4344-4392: 4.4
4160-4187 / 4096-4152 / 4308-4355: 8.1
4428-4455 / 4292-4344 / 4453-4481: -2.2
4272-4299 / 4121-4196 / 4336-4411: 5.9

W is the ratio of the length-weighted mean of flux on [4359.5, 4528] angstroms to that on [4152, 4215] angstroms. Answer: 2.09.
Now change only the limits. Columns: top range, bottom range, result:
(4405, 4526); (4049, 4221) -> 1.83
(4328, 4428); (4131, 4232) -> 1.97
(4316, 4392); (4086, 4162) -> 1.73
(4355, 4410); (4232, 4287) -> 1.73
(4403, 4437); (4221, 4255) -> 1.46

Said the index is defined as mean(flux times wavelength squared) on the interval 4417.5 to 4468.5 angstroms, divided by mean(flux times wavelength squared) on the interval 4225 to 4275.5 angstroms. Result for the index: 1.9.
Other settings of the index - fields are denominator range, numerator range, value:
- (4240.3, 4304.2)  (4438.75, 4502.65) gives 1.84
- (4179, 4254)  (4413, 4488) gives 1.92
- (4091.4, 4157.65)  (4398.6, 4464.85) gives 1.94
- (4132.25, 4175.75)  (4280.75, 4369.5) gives 1.98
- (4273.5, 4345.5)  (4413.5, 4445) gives 1.53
